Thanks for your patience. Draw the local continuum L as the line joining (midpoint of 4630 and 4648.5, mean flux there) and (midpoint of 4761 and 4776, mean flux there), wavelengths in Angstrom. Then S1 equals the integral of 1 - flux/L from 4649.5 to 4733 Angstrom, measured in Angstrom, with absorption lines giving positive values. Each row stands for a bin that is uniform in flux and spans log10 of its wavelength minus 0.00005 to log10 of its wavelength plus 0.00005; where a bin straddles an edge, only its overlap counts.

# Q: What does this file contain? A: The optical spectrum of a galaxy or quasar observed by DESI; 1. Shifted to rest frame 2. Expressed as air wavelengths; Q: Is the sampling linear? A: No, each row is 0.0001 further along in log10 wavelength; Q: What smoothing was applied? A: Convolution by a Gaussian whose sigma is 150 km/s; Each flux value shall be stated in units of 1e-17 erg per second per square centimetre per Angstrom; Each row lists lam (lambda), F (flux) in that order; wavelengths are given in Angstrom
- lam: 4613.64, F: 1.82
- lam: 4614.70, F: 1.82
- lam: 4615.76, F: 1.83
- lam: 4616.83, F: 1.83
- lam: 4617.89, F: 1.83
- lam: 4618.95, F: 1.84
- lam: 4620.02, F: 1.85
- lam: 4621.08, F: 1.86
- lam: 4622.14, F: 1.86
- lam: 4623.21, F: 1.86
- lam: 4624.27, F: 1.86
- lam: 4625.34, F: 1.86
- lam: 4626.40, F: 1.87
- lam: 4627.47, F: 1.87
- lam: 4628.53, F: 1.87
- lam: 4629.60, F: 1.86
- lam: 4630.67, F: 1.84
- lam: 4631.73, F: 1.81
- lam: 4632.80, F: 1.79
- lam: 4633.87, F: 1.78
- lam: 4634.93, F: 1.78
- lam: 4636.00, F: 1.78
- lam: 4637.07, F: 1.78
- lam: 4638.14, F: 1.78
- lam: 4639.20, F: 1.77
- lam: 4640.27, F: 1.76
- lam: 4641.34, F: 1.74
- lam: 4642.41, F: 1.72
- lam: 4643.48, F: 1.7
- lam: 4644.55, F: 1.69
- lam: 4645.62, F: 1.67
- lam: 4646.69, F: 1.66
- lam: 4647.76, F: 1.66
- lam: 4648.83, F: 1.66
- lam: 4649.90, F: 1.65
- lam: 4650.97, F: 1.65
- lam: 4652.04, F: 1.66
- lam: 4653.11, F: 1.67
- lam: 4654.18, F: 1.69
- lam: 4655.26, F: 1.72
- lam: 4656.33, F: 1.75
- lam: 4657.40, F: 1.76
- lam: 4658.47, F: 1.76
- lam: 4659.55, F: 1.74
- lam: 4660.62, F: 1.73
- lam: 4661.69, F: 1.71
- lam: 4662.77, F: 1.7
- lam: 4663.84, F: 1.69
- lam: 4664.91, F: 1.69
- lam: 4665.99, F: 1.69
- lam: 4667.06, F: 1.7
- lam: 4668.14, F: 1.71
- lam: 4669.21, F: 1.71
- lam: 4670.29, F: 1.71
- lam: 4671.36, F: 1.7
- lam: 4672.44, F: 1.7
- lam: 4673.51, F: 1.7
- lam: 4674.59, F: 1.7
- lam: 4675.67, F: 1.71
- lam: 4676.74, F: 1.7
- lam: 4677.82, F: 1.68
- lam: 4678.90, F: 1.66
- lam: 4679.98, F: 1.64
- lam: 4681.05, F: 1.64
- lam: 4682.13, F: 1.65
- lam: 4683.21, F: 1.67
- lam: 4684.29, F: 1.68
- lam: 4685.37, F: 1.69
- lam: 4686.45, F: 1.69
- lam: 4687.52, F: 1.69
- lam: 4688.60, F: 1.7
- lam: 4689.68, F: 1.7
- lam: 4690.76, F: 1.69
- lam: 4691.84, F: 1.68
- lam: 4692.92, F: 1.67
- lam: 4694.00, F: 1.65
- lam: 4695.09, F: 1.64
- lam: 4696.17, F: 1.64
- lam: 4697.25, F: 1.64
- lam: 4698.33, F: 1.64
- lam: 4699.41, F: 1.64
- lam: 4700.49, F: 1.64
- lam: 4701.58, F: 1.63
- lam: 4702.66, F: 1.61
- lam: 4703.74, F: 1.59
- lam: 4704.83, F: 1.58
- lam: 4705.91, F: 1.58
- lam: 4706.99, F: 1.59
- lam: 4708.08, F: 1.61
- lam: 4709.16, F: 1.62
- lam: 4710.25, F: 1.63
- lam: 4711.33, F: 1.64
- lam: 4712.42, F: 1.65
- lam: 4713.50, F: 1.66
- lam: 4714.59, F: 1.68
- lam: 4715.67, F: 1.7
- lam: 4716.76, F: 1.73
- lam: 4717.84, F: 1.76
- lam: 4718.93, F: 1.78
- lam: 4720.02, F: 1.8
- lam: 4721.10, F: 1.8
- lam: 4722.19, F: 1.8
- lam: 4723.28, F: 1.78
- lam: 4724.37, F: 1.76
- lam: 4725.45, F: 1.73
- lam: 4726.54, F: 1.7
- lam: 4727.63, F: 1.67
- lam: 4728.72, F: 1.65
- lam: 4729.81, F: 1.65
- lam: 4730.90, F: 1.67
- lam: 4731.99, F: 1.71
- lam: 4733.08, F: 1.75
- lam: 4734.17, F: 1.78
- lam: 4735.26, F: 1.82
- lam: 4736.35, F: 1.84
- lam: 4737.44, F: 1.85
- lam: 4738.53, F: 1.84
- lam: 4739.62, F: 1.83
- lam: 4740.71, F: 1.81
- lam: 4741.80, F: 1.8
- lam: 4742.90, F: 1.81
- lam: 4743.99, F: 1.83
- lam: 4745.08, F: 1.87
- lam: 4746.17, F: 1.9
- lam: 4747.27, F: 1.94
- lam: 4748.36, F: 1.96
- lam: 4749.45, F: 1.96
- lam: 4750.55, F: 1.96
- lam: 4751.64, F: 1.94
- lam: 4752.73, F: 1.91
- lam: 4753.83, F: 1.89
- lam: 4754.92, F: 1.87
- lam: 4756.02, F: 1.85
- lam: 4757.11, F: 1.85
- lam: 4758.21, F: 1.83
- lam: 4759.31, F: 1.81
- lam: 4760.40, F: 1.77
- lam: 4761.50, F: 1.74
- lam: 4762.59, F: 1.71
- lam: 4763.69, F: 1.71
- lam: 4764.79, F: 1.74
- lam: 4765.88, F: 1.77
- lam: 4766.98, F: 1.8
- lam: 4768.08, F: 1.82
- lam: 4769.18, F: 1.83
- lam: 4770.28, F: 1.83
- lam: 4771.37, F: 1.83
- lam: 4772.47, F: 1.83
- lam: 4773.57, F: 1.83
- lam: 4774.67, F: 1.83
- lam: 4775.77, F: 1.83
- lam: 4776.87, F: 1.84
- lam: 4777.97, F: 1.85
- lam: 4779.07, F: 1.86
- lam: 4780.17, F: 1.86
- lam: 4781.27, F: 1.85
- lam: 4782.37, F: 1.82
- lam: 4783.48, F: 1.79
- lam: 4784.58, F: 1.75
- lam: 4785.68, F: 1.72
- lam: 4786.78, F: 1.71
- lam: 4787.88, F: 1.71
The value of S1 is 3.83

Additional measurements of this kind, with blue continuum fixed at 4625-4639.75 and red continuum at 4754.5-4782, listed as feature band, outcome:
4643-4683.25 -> 2.76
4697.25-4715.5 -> 1.90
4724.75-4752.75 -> 0.02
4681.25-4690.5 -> 0.68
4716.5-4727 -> 0.29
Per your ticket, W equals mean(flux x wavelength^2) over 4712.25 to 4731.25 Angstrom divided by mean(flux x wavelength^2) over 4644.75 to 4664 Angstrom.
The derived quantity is 1.05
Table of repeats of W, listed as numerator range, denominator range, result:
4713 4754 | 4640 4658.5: 1.10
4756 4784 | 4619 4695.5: 1.10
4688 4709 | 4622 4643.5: 0.93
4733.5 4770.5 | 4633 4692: 1.12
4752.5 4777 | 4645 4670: 1.12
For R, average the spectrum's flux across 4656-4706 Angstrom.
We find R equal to 1.68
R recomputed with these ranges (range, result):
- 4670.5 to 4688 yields 1.68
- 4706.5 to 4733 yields 1.7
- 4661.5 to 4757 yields 1.73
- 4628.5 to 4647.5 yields 1.76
